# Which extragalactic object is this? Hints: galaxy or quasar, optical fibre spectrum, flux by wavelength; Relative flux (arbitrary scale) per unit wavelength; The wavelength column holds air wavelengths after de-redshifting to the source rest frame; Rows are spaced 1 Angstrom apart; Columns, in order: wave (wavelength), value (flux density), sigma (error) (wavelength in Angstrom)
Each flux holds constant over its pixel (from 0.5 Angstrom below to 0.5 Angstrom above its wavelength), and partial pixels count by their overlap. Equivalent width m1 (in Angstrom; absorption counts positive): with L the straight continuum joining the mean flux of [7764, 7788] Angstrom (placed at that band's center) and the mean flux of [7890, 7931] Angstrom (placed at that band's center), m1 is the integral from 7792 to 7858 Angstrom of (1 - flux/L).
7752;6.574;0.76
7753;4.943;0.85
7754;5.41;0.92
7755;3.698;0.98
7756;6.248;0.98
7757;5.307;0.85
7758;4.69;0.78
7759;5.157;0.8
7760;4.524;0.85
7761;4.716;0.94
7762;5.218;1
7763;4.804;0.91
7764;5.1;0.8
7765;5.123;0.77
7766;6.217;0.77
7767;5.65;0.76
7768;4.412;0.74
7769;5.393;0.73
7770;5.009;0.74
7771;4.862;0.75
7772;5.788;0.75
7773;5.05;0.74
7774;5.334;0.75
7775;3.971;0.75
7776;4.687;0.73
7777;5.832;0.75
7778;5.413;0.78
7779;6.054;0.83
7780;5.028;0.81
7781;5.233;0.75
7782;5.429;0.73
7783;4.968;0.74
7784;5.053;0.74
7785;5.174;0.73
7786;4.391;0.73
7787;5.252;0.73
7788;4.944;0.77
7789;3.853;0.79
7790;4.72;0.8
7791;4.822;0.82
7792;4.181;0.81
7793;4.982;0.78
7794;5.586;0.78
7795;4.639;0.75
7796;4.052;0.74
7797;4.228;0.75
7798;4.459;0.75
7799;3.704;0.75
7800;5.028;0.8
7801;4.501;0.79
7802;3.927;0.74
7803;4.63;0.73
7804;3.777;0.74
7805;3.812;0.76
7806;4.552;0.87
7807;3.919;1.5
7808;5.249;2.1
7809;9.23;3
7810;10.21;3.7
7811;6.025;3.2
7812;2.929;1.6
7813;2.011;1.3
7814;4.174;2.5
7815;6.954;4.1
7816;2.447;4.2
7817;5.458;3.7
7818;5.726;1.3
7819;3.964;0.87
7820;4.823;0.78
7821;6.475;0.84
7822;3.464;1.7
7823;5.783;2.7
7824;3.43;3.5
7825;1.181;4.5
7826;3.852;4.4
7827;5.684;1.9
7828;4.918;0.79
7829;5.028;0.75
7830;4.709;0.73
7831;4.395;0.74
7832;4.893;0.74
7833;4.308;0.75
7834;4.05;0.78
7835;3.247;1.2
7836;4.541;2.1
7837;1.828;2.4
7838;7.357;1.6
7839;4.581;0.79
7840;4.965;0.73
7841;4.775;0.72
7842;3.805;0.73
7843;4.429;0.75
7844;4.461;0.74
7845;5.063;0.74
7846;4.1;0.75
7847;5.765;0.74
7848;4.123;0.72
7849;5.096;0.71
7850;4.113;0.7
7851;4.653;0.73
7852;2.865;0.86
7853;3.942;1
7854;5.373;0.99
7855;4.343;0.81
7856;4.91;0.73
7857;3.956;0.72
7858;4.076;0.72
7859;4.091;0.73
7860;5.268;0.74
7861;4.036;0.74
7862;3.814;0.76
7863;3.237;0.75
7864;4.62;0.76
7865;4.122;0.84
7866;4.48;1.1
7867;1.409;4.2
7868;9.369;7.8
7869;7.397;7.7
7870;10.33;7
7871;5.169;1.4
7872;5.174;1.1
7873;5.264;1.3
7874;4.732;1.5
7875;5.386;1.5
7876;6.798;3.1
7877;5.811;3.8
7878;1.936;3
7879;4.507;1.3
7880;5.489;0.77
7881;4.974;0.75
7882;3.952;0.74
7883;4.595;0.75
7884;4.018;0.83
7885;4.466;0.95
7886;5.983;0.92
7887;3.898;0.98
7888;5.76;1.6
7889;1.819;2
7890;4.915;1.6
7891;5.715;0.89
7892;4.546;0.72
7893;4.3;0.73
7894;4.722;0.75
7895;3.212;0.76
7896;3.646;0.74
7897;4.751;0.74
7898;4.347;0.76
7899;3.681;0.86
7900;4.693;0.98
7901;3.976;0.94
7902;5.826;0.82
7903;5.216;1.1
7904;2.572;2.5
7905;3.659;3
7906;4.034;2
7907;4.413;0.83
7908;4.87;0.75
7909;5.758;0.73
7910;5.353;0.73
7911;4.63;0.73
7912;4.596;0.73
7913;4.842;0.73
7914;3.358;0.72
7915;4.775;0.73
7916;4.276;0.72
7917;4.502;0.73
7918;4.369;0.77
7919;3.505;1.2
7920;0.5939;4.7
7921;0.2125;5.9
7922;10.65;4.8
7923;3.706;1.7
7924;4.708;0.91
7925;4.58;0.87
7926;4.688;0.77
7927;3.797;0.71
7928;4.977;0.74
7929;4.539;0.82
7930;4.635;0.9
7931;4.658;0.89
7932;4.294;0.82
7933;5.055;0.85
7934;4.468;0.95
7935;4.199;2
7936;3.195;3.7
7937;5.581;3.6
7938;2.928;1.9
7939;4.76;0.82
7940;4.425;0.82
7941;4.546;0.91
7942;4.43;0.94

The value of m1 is 4.0 Angstrom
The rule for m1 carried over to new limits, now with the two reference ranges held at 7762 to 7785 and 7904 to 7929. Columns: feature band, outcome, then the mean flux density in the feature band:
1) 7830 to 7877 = -0.6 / 4.77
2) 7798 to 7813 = 0.1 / 4.98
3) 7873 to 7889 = -0.7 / 4.74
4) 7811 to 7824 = 1.1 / 4.53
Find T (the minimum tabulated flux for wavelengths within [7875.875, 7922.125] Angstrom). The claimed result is 0.2125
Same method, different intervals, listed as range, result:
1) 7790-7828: 1.181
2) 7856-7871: 1.409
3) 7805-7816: 2.011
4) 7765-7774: 4.412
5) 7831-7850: 1.828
